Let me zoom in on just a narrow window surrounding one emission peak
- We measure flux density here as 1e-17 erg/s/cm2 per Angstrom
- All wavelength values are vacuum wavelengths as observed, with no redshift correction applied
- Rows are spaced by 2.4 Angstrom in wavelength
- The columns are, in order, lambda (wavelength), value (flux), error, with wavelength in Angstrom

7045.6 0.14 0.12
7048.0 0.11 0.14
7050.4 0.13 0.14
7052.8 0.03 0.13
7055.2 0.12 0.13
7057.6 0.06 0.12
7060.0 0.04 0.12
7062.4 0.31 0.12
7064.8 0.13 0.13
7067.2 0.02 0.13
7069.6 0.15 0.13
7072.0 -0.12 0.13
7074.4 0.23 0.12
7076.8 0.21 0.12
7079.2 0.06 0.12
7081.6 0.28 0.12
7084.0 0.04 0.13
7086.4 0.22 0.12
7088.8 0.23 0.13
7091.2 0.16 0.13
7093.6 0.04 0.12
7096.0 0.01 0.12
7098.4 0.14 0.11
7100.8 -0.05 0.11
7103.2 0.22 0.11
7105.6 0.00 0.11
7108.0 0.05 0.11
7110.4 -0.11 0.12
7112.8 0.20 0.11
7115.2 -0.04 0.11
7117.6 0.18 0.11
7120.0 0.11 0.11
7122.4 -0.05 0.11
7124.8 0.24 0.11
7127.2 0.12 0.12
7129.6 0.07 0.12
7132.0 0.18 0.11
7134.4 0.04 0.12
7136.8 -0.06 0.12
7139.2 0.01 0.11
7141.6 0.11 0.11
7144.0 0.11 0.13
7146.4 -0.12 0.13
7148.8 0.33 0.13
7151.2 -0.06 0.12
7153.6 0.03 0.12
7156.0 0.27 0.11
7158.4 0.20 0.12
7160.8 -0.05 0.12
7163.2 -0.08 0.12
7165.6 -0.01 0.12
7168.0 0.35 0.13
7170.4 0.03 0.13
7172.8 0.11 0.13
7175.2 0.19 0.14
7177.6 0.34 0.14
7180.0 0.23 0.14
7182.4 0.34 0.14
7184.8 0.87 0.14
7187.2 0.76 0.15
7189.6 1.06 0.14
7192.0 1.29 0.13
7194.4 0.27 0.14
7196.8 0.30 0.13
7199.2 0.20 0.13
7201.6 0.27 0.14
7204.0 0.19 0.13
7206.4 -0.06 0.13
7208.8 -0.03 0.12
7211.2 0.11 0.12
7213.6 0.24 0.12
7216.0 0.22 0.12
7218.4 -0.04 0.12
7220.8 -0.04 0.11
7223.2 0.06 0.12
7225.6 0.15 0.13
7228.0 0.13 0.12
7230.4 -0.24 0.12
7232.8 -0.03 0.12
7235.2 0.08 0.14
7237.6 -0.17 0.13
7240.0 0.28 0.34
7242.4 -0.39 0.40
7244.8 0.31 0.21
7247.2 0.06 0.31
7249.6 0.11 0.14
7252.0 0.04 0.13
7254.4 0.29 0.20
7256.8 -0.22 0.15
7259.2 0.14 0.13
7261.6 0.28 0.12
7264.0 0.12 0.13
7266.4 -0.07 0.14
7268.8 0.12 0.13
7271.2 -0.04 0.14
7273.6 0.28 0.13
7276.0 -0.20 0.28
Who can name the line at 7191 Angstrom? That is [O II] 3727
